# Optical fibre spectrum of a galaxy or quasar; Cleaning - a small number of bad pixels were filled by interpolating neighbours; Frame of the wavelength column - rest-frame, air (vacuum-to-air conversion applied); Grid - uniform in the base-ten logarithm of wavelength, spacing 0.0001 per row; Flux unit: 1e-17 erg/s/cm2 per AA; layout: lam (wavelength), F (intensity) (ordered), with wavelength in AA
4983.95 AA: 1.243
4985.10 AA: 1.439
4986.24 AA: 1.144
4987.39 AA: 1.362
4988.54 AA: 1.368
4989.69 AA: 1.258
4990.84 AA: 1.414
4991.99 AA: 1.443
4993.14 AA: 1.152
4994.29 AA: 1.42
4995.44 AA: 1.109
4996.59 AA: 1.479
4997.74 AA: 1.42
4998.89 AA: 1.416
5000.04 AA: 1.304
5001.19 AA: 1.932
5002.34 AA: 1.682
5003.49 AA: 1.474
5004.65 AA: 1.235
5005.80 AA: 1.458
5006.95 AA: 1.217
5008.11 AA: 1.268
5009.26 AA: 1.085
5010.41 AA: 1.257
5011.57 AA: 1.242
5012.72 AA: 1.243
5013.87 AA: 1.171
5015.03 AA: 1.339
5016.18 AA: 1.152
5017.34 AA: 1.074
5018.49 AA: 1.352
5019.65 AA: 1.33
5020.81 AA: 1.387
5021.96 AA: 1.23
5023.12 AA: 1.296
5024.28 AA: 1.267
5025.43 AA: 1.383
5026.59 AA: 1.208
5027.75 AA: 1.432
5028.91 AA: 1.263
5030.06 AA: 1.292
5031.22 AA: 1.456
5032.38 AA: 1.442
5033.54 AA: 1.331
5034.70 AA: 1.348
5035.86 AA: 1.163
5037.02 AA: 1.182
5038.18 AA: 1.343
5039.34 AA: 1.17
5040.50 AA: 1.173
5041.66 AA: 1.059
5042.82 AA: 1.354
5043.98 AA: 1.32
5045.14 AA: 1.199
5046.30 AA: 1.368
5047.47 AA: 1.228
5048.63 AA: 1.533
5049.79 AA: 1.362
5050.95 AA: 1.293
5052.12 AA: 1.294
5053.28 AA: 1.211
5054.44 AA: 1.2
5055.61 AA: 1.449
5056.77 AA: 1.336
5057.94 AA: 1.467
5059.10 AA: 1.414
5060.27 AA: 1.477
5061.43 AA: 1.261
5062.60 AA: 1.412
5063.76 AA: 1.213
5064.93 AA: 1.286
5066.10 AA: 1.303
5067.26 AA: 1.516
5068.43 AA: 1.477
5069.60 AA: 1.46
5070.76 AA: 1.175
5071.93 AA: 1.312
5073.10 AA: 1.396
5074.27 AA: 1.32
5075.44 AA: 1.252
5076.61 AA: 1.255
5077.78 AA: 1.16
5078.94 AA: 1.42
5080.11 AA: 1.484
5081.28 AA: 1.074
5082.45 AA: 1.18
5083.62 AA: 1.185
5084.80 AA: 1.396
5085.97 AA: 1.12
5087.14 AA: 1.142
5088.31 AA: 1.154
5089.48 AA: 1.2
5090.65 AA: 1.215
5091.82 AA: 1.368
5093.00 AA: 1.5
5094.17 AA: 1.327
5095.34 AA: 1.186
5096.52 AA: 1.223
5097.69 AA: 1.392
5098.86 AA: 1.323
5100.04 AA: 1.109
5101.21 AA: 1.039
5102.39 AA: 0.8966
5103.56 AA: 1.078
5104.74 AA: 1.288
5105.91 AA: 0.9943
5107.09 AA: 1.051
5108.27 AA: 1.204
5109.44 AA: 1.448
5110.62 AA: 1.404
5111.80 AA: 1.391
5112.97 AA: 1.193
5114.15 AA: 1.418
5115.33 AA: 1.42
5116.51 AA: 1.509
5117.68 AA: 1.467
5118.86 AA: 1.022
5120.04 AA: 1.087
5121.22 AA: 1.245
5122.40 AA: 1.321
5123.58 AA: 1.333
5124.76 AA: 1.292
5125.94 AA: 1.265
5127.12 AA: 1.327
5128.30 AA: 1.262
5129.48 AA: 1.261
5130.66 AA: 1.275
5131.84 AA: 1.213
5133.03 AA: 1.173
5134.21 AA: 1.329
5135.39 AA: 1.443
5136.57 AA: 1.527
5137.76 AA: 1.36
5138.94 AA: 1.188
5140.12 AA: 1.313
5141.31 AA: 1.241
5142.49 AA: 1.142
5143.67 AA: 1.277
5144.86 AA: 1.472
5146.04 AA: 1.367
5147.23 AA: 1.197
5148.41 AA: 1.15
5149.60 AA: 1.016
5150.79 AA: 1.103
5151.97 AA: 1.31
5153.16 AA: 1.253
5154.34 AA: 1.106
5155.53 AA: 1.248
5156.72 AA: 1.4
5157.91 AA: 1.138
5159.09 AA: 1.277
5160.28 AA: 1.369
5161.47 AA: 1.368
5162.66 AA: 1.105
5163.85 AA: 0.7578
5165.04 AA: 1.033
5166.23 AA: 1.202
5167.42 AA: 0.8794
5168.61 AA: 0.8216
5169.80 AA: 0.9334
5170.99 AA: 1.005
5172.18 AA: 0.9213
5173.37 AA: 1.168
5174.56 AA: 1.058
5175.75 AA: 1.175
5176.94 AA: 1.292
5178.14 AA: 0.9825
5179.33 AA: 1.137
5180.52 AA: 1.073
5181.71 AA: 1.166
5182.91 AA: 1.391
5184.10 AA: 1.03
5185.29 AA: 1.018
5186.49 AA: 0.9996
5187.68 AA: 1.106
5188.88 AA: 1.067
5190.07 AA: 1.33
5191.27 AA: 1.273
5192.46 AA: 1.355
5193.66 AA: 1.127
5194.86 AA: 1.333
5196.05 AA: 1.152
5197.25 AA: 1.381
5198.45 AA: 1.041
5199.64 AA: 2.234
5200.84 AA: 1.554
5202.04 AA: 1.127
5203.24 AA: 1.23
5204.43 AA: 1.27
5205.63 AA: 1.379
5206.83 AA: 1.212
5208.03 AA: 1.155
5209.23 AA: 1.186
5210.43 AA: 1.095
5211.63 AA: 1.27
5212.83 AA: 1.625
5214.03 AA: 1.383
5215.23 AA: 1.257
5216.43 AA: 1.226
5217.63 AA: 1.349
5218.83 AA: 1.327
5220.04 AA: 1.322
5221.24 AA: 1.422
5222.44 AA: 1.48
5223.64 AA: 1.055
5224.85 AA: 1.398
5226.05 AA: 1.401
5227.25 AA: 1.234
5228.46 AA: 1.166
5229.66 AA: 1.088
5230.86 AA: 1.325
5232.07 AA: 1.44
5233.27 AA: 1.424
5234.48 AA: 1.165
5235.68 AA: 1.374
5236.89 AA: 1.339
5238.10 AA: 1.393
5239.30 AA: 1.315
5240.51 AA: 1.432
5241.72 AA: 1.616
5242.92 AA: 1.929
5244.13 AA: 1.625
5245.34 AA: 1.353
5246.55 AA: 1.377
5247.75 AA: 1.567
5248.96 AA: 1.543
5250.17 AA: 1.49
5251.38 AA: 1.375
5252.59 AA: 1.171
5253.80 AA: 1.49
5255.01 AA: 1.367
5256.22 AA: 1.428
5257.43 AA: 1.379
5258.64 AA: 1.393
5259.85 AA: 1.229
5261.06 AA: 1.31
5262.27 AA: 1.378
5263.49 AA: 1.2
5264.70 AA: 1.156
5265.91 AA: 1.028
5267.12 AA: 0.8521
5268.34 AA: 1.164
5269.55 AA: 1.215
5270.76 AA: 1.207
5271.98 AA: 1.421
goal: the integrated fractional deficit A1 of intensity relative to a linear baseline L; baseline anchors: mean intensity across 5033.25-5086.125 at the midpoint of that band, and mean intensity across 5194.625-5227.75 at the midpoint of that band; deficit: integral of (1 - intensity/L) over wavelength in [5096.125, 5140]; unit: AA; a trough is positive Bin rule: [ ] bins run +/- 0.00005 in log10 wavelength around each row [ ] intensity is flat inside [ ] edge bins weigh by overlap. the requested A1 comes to 1.6 AA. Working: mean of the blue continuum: 1.3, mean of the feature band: 1.27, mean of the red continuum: 1.33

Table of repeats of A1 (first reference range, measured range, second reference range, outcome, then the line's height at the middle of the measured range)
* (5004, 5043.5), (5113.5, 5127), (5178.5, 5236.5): -0.4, 1.27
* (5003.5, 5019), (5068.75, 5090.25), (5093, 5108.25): -1.3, 1.19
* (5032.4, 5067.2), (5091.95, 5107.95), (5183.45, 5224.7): 1.3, 1.3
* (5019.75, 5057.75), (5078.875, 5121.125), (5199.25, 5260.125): 2.5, 1.32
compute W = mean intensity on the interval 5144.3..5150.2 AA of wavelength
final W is 1.24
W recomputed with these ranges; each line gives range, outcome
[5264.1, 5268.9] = 1.05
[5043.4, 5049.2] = 1.33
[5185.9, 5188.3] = 1.05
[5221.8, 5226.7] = 1.33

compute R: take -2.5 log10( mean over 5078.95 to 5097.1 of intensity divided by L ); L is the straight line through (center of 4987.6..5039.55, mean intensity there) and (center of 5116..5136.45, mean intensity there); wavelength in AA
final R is 0.039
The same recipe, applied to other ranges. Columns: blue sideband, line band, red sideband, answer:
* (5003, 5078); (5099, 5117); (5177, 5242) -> 0.055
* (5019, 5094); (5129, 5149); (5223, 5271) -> 0.023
